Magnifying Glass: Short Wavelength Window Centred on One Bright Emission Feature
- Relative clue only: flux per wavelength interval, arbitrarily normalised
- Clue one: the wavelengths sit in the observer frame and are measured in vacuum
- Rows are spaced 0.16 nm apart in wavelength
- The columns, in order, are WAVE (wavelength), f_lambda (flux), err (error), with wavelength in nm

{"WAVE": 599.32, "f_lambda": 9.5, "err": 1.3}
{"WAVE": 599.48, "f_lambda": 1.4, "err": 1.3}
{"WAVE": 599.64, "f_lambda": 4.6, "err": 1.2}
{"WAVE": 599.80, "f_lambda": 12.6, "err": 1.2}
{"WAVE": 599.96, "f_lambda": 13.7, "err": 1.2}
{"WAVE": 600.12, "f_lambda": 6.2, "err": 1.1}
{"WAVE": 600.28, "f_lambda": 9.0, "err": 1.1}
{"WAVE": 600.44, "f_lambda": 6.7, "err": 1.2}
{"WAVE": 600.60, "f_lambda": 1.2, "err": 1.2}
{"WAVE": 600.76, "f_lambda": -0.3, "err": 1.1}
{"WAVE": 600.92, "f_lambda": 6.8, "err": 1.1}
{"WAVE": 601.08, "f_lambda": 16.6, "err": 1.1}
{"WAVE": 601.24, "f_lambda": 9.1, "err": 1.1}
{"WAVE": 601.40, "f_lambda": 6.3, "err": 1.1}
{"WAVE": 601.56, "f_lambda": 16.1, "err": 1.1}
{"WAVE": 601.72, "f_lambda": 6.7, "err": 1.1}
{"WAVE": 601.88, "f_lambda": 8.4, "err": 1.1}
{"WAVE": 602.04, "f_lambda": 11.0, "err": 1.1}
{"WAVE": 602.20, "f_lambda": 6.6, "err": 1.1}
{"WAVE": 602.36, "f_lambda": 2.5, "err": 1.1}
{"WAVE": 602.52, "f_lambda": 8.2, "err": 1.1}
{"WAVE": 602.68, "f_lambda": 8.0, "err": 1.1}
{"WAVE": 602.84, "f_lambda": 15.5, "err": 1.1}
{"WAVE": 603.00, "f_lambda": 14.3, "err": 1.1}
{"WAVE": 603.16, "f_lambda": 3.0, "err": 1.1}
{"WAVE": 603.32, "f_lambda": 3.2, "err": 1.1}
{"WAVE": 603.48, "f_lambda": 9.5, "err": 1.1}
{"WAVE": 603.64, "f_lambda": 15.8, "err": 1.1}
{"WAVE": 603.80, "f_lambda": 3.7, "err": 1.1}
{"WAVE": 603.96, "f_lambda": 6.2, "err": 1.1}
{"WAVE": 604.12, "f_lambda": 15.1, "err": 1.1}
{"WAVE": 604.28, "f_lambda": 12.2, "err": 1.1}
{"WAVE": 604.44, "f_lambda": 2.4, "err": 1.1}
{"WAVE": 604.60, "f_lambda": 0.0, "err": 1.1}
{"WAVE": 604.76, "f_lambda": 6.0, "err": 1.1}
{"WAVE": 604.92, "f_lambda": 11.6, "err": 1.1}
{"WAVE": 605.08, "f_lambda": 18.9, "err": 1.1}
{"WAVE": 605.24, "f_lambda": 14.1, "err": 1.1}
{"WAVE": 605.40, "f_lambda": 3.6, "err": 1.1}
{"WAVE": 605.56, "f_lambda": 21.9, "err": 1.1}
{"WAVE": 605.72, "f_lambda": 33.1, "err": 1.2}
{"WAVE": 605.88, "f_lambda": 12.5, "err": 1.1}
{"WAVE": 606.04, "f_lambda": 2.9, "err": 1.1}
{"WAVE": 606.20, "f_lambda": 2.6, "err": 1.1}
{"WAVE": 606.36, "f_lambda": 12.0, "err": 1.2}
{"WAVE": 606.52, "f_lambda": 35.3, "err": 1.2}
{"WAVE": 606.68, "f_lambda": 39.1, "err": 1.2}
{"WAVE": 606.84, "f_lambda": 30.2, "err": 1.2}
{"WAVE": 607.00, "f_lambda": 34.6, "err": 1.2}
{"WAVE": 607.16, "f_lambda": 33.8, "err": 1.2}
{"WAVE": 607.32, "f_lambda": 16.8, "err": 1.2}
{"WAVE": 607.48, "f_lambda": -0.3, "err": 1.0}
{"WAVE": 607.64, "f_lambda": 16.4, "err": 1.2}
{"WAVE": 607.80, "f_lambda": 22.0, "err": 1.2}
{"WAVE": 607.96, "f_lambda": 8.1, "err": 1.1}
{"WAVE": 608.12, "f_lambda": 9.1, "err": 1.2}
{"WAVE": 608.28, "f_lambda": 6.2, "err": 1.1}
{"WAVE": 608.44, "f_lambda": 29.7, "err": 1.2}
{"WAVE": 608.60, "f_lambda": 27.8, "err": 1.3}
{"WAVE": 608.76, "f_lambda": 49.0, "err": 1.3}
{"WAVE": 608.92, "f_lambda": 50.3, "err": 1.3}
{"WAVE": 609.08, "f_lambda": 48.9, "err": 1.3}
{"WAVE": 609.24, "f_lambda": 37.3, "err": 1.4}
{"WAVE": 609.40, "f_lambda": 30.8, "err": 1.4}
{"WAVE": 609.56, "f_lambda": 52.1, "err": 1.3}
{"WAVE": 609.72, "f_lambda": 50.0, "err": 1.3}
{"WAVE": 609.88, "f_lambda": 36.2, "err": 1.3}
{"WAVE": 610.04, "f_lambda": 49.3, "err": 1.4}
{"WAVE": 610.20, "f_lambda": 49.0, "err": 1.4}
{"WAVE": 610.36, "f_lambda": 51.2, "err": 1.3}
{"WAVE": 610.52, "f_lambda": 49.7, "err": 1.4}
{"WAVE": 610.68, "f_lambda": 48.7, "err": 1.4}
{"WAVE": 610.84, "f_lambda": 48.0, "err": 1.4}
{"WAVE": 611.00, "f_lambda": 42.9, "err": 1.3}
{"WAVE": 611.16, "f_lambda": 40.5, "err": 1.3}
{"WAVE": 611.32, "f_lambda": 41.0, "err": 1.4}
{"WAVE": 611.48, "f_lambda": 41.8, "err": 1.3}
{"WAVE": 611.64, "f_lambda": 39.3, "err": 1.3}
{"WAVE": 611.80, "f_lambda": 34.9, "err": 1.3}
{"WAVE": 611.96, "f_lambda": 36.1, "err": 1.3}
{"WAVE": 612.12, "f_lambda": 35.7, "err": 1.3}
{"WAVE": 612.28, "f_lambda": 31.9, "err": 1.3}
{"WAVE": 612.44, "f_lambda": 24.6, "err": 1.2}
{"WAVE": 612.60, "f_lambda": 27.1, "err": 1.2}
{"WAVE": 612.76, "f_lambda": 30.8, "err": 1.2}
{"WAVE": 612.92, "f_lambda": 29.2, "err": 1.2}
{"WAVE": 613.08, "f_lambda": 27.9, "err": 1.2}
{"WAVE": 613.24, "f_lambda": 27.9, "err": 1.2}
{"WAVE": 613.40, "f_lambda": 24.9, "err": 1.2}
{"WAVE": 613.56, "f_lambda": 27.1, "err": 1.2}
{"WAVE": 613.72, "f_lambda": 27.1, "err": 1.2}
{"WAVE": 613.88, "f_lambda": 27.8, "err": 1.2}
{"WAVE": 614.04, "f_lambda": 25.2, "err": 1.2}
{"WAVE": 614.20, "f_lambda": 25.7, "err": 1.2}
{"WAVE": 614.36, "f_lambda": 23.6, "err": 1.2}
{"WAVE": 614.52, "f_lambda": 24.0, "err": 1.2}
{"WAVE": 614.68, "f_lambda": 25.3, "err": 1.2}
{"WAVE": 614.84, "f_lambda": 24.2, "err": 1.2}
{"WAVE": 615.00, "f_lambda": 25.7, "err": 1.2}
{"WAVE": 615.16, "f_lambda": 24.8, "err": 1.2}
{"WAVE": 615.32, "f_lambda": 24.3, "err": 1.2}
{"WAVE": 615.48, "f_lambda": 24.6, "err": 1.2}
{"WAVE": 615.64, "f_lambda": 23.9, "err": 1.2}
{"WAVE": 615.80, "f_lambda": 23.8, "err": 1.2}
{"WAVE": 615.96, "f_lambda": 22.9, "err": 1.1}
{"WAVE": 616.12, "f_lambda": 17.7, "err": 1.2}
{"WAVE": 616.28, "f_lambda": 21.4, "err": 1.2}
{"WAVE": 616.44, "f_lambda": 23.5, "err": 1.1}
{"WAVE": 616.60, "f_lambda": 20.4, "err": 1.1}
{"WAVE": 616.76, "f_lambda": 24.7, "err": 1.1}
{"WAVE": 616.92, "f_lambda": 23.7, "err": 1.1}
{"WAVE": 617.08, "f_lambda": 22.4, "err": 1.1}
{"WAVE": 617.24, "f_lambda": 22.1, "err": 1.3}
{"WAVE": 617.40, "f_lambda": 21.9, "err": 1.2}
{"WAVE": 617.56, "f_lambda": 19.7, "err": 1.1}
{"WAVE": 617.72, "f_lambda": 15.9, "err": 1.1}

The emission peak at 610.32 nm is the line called Lyman alpha 1216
